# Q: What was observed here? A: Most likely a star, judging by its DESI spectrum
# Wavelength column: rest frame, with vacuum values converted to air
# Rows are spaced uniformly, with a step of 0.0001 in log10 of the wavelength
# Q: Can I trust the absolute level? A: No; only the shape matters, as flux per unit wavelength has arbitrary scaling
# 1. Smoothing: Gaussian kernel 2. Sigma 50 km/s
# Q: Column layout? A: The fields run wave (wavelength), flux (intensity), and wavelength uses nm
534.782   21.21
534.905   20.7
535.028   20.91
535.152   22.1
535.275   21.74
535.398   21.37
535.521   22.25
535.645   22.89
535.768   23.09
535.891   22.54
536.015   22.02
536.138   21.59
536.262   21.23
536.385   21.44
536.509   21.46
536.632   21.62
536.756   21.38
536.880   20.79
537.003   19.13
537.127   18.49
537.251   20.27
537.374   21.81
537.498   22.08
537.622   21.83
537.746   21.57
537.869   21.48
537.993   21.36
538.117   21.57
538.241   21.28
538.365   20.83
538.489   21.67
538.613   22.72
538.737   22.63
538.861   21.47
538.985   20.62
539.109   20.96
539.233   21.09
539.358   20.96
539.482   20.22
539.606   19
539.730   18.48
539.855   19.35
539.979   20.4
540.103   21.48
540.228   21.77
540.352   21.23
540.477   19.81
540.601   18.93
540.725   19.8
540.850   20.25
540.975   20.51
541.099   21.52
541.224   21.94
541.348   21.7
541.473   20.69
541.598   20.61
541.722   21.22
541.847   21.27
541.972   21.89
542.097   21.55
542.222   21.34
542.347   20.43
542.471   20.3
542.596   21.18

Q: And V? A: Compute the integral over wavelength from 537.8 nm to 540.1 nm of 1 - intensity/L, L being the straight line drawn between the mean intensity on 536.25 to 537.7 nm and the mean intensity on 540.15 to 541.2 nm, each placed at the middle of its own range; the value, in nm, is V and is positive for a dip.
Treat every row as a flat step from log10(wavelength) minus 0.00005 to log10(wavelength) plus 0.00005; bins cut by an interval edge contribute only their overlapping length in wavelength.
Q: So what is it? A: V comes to -0.02 nm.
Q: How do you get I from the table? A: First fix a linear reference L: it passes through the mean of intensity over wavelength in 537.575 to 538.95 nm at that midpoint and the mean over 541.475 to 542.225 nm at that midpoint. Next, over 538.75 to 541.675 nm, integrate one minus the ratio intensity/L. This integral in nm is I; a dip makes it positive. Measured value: 0.11 nm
